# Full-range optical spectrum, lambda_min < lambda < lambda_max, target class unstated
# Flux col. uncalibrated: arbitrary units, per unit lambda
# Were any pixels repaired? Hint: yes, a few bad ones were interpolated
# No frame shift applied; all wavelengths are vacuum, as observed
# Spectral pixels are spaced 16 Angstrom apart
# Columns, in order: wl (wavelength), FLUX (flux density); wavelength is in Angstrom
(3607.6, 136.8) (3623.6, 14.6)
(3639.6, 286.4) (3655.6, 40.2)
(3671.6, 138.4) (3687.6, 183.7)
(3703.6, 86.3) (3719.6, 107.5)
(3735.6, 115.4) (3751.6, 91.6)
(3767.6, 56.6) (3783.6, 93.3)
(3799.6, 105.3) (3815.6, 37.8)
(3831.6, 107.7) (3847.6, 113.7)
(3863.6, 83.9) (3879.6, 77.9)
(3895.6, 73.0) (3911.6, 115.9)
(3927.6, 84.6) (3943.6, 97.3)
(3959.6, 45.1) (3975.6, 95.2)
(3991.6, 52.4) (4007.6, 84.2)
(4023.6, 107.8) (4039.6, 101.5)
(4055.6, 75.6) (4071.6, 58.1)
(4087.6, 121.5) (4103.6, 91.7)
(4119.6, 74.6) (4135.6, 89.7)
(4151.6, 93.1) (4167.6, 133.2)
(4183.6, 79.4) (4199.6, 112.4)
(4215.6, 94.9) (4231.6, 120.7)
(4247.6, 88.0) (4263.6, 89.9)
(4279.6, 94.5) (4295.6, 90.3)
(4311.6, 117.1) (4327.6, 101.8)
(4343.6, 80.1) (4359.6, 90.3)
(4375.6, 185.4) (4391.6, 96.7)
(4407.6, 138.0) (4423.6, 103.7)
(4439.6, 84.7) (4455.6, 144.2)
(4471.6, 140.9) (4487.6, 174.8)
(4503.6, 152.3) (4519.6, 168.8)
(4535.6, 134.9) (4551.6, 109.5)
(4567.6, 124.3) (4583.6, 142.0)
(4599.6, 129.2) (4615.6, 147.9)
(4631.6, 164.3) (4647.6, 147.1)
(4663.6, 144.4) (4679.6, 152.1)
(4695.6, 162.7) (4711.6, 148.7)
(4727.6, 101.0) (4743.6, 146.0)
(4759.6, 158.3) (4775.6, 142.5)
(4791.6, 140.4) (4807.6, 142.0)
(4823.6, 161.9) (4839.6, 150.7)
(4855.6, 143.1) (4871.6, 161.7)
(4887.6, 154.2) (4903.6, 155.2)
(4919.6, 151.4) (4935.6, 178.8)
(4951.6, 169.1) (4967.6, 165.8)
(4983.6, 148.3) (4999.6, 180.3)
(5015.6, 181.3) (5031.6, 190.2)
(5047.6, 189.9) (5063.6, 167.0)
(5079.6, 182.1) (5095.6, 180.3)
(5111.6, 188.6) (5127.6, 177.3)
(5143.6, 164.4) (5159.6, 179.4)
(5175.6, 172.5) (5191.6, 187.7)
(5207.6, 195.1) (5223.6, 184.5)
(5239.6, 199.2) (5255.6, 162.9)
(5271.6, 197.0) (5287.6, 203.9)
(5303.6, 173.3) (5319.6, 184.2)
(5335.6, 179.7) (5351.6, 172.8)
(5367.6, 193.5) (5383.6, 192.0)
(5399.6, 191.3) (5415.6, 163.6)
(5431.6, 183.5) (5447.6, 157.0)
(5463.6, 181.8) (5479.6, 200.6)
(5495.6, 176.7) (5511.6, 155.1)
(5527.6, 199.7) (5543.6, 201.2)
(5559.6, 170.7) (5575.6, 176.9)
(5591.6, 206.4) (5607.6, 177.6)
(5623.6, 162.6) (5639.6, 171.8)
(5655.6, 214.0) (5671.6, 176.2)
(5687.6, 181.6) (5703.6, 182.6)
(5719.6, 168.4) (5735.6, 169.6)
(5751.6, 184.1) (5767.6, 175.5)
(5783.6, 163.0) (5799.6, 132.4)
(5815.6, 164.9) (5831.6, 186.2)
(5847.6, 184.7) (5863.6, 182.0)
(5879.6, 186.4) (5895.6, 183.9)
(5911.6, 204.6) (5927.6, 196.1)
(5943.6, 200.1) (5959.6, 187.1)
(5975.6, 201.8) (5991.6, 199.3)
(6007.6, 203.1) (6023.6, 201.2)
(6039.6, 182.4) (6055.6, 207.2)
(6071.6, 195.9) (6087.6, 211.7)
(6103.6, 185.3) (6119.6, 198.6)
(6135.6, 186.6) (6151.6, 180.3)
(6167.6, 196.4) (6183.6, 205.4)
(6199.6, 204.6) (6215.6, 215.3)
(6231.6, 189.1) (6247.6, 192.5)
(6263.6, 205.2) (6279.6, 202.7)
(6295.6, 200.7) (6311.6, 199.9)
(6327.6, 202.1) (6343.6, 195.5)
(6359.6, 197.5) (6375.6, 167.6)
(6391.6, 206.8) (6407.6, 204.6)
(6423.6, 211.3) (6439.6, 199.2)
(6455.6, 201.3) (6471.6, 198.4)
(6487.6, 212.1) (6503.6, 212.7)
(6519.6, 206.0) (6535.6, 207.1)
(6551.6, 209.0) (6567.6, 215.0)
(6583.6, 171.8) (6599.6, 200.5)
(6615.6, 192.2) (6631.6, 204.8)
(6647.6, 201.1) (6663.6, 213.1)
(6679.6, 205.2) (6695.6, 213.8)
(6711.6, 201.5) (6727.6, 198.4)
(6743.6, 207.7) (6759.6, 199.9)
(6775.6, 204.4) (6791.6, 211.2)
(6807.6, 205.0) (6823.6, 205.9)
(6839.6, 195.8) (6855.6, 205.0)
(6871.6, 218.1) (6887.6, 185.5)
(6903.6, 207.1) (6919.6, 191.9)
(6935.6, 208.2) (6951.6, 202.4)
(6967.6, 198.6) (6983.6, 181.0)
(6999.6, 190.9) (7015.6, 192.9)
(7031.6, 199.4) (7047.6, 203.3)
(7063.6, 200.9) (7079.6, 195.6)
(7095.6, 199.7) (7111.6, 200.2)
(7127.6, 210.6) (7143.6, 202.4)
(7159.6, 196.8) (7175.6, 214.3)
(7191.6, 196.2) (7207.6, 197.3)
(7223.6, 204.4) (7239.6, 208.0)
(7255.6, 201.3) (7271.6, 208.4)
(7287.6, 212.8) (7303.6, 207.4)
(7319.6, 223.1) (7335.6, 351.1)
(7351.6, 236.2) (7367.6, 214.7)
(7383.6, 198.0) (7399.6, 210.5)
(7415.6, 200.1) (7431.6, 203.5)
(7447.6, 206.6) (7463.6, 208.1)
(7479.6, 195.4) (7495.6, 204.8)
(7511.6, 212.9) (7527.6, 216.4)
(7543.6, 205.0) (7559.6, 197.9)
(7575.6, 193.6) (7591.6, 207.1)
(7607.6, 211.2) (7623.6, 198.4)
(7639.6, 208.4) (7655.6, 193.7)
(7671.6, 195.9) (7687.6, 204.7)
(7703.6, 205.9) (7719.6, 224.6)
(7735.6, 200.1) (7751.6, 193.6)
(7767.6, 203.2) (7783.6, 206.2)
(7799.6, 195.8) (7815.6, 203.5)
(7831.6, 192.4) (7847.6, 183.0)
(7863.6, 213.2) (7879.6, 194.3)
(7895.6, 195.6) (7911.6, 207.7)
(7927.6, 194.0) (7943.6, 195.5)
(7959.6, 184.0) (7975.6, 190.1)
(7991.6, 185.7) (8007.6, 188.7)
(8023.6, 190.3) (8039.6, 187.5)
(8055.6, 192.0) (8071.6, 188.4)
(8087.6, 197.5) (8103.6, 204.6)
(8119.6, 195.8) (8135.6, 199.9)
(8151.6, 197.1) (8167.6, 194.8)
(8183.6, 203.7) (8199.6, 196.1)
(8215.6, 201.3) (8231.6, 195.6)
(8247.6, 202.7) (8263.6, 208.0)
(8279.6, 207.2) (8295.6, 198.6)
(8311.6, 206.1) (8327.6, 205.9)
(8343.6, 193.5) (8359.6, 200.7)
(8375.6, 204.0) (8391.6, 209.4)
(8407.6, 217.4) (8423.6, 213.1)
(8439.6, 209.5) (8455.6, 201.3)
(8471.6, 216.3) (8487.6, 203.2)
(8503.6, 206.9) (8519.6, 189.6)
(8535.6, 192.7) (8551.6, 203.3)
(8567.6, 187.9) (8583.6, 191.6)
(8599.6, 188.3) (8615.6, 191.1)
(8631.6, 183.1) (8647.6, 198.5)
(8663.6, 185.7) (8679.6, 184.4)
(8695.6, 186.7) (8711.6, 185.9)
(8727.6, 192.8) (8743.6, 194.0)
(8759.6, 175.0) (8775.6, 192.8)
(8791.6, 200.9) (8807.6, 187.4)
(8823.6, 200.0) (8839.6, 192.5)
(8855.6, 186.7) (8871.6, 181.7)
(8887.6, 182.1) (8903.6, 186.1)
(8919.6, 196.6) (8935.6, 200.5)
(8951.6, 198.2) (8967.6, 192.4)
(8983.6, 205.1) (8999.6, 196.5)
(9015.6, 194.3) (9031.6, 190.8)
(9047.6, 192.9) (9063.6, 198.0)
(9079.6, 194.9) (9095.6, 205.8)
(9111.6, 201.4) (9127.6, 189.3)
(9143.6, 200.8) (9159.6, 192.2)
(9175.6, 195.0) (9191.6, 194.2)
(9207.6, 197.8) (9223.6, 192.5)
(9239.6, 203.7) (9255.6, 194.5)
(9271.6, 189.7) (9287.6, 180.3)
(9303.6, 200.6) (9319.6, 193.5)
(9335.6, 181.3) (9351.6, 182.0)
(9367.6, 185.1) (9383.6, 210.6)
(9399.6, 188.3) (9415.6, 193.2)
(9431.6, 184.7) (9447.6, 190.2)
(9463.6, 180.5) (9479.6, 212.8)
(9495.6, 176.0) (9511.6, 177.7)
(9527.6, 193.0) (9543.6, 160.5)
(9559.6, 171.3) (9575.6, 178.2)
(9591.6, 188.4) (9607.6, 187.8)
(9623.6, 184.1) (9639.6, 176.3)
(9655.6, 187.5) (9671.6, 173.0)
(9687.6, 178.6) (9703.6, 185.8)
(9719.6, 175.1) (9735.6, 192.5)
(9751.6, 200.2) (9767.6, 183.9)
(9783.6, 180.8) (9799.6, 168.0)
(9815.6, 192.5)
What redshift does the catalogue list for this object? 0.117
